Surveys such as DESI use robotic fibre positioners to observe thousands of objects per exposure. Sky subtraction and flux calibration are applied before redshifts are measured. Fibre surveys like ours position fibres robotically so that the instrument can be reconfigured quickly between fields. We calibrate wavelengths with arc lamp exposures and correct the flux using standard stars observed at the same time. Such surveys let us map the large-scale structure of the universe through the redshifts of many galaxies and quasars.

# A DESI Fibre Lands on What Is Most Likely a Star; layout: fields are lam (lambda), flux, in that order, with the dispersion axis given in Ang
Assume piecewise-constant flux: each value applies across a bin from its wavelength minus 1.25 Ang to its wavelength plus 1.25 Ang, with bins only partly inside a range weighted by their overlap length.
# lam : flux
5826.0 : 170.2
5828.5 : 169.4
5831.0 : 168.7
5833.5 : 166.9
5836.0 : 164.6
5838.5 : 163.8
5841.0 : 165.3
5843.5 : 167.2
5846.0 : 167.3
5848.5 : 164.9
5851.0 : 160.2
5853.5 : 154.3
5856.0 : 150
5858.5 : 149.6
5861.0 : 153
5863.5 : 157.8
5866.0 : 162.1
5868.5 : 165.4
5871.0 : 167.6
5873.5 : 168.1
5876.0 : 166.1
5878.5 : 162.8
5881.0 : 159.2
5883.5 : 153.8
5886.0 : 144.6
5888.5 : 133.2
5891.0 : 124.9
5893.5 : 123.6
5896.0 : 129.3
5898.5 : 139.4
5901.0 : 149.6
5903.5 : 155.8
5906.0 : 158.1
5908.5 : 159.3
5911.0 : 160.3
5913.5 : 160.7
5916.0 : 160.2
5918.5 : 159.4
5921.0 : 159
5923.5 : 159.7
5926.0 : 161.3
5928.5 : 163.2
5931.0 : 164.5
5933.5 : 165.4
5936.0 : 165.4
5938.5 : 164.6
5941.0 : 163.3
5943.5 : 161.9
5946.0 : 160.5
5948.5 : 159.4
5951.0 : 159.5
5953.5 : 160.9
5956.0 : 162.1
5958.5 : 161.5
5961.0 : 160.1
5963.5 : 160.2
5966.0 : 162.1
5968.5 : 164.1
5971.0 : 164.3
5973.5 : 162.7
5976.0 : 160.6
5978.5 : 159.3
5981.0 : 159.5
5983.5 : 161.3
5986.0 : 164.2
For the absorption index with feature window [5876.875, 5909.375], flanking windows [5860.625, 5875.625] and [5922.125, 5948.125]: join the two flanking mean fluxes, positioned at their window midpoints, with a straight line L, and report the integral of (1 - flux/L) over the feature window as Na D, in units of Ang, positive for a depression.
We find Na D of 3.4 Ang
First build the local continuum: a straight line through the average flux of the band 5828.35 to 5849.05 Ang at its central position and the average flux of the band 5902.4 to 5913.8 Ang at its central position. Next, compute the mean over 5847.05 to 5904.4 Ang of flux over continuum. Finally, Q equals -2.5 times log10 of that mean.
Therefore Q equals 0.07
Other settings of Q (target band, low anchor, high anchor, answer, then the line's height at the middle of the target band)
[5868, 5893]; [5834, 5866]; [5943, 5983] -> 0.049 mag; 160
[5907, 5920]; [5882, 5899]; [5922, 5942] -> -0.062 mag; 151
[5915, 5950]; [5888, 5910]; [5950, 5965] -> -0.064 mag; 153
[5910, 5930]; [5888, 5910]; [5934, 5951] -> -0.061 mag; 152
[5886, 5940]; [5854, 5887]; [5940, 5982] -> 0.047 mag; 160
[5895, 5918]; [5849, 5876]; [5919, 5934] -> 0.056 mag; 161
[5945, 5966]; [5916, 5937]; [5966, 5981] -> 0.009 mag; 162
